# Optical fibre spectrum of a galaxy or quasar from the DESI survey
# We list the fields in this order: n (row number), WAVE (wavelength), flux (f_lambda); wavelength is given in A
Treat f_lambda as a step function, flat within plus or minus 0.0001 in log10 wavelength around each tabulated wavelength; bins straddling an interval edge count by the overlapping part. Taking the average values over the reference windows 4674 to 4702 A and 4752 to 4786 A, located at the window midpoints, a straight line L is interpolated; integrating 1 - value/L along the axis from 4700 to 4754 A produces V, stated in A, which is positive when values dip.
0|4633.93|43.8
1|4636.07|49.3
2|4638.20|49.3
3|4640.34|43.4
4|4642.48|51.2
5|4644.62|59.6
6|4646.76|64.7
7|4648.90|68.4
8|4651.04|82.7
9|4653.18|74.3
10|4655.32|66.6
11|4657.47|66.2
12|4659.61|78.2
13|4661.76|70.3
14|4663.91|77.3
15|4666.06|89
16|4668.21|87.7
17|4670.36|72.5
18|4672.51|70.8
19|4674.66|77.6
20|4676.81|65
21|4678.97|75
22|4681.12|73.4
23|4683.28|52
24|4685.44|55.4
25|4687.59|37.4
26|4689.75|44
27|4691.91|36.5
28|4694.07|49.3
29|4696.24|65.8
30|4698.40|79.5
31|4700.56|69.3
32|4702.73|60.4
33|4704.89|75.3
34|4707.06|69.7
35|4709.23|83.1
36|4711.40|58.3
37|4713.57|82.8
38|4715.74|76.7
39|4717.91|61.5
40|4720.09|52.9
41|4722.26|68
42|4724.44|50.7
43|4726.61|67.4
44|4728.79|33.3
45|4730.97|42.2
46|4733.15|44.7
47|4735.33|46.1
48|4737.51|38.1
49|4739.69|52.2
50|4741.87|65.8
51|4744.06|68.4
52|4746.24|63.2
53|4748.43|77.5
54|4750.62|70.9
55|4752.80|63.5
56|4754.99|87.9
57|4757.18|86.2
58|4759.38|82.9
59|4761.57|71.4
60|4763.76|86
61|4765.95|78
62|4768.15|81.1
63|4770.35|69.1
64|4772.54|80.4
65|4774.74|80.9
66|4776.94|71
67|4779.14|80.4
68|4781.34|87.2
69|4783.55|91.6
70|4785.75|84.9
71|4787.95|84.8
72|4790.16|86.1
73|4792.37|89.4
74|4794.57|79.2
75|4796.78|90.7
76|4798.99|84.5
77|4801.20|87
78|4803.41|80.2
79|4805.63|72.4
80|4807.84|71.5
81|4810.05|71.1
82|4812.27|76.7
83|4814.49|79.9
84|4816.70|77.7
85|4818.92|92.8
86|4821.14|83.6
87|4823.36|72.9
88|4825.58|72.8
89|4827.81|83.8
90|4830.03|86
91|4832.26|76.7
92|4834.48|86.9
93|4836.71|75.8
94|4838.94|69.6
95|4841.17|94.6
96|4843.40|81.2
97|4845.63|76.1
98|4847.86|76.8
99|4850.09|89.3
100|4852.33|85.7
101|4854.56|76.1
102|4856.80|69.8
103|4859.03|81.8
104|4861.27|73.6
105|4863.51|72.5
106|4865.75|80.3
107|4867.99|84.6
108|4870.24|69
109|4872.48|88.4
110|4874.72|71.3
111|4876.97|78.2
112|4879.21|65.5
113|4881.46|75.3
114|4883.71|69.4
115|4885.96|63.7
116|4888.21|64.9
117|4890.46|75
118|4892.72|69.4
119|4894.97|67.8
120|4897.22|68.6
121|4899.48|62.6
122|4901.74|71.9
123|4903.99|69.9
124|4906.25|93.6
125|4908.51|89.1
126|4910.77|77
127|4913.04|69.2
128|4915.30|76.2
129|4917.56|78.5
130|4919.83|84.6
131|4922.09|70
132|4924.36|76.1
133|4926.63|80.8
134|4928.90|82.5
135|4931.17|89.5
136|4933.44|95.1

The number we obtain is 5.86 A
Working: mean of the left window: 59.8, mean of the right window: 80.2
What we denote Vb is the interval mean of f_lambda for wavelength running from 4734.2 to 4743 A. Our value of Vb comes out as 50.6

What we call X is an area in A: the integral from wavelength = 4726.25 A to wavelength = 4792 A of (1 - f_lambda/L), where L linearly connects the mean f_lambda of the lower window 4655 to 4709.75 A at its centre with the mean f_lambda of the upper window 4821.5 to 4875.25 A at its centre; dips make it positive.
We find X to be 1.6 A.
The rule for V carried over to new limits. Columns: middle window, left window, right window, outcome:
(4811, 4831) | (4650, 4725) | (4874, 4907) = -3.1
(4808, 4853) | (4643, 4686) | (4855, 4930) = -3.9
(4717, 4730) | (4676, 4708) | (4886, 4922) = 1.5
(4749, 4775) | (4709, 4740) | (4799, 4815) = -4.8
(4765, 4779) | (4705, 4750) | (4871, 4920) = -2.8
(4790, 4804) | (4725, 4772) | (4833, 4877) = -2.7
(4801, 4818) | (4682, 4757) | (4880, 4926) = -2.5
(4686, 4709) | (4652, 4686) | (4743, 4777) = 4.4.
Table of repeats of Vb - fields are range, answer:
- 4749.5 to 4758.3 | 77.1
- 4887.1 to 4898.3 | 69.2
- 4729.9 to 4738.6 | 42.8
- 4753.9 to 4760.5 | 85.5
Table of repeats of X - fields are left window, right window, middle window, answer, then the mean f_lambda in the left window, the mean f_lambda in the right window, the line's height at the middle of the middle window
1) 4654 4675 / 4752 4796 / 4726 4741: 6.30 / 75.5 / 81.3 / 79.2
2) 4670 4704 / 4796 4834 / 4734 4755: 2.40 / 61.3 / 80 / 69.7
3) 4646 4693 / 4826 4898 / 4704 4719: -0.65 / 67.5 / 76.5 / 69.5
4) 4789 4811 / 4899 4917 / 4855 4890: 1.93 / 81.3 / 76.8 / 78.3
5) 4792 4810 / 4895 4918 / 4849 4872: -0.24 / 81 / 75.2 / 77.7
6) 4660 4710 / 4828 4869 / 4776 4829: -3.60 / 66.8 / 79.9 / 76.3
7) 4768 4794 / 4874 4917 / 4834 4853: -1.12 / 82.2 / 72.7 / 77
